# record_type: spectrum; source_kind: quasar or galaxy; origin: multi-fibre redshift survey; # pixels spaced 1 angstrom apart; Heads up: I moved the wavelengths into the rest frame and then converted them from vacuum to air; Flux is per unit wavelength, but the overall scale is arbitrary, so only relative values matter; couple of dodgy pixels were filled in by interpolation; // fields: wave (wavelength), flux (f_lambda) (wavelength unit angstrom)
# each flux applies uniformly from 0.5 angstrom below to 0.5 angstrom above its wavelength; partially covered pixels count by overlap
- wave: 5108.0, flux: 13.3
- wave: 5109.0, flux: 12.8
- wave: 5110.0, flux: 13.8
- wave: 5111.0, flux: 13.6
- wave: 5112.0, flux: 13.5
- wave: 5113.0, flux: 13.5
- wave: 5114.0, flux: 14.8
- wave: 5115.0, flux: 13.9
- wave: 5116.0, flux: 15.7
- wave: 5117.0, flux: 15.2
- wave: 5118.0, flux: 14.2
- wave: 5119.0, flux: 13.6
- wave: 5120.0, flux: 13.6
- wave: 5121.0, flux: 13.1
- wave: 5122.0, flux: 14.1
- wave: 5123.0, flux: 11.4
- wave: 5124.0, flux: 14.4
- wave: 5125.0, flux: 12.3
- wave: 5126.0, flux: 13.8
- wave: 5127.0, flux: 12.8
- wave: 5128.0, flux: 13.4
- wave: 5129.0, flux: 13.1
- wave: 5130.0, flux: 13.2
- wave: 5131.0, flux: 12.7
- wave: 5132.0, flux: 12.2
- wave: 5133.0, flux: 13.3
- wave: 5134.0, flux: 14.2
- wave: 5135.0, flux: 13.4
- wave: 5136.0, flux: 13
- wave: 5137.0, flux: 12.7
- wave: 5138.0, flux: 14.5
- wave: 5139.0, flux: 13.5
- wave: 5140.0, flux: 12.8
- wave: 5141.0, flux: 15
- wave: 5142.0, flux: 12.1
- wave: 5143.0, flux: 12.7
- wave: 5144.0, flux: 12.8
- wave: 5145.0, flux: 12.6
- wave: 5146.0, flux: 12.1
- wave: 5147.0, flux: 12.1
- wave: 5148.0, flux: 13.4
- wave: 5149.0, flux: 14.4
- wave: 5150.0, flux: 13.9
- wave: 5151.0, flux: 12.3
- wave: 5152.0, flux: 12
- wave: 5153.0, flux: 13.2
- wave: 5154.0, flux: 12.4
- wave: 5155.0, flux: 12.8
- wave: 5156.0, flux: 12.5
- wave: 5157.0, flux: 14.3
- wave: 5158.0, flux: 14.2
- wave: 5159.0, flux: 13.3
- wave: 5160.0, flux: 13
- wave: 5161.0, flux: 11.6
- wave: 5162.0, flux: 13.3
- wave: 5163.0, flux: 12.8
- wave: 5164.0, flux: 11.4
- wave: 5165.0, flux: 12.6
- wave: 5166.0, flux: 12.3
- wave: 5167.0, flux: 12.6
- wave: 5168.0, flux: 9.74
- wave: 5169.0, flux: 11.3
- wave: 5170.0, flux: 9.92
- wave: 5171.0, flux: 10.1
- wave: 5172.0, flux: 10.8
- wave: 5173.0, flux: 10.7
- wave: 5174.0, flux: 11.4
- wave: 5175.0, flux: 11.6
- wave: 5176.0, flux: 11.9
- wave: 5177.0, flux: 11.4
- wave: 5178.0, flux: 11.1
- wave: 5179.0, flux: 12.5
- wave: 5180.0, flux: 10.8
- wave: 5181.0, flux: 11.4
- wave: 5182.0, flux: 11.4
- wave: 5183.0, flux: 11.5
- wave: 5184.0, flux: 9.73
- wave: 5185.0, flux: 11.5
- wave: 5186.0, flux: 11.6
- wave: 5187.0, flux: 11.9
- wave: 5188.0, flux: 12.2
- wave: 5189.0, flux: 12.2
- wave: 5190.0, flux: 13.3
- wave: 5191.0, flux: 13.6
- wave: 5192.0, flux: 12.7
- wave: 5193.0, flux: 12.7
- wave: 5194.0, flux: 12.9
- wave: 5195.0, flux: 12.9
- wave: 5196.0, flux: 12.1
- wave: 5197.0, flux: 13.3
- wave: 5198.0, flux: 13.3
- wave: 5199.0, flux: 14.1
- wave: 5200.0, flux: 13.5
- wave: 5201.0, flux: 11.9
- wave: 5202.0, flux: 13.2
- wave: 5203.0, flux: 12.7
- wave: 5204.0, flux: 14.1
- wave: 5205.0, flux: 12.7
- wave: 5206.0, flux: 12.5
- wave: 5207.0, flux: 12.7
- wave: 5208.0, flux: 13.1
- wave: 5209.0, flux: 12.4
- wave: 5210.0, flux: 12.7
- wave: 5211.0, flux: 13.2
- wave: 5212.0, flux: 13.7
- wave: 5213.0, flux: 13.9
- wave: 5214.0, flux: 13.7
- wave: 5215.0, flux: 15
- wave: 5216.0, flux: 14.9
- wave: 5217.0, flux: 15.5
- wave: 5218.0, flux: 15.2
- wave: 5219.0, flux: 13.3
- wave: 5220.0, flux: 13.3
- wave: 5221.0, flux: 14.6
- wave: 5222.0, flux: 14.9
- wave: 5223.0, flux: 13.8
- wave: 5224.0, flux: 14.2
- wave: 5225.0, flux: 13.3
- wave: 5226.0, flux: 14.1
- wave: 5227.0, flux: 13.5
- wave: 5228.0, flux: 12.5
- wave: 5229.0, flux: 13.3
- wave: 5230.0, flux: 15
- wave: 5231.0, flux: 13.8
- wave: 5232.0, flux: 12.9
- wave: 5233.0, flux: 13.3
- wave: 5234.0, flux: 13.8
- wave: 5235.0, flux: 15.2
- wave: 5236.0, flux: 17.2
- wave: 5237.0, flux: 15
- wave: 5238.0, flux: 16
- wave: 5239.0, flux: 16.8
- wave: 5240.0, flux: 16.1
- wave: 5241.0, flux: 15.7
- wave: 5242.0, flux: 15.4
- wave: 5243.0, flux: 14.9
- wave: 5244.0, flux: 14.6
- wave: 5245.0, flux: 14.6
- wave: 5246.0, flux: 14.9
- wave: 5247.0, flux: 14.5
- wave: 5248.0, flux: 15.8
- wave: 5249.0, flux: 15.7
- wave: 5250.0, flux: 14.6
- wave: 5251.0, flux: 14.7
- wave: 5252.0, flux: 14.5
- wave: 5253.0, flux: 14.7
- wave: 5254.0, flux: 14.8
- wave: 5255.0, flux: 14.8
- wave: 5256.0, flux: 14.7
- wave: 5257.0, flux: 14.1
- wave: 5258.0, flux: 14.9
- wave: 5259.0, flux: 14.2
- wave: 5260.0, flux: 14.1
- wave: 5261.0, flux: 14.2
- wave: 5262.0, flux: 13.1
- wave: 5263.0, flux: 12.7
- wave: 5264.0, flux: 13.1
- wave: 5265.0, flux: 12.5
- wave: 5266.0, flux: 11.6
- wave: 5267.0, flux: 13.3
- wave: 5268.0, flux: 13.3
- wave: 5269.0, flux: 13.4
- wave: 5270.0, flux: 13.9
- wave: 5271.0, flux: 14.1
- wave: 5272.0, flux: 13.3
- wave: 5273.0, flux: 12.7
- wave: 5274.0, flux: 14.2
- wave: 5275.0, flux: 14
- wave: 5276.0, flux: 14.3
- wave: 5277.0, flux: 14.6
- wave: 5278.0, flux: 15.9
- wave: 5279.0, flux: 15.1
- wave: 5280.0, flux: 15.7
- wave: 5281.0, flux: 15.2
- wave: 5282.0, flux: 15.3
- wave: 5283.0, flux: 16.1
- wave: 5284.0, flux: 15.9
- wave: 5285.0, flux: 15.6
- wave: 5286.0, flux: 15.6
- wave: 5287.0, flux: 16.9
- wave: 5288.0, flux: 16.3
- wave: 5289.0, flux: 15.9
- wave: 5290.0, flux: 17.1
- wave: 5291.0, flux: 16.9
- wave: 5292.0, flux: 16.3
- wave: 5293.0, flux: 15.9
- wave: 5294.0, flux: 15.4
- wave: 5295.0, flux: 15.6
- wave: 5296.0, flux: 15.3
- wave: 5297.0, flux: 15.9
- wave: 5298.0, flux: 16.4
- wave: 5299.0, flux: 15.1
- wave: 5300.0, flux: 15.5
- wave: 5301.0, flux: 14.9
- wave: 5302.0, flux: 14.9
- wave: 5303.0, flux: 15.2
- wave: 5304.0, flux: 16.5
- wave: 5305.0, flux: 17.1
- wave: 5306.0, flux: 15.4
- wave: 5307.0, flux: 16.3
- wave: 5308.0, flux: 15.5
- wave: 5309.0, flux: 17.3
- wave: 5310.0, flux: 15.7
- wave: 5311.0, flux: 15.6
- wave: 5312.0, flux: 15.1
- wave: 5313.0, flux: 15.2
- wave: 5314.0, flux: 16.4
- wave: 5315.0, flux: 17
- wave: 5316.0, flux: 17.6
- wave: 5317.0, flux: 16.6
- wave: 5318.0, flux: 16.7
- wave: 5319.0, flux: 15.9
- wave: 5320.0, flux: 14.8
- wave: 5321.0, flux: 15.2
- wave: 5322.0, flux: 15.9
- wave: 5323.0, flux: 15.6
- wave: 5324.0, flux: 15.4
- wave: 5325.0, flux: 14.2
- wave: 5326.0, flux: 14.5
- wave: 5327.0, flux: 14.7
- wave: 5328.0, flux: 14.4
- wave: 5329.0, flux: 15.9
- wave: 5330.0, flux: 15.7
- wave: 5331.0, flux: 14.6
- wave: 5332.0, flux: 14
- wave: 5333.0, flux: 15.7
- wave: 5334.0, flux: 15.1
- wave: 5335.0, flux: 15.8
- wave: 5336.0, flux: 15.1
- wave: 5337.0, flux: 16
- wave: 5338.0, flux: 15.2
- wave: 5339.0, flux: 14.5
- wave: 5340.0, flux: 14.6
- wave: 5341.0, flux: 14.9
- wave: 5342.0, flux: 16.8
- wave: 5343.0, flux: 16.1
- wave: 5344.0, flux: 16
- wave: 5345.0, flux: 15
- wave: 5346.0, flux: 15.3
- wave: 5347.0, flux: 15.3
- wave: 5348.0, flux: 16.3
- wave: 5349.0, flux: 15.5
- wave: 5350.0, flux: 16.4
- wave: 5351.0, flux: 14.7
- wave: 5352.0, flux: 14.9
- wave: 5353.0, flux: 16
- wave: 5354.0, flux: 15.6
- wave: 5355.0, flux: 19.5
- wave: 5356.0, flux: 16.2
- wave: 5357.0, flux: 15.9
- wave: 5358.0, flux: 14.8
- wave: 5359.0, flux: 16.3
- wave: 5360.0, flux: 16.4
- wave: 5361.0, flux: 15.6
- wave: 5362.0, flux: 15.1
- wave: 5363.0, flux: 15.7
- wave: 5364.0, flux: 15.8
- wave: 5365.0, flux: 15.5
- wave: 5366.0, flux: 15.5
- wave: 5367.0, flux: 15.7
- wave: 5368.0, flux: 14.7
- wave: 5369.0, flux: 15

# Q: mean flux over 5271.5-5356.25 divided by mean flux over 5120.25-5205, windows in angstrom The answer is 1.2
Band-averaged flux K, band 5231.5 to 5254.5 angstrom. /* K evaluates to 15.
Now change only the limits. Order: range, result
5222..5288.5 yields 14.5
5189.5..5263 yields 14.1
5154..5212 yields 12.3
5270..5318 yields 15.6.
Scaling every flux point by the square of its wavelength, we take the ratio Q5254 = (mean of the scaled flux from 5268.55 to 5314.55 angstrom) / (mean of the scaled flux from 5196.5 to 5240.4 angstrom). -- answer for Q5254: 1.1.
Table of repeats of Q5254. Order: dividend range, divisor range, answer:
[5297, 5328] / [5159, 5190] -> 1.43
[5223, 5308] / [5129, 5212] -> 1.23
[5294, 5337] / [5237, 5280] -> 1.11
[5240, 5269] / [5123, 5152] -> 1.14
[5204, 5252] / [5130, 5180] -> 1.18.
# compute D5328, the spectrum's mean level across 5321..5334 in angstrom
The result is 15.1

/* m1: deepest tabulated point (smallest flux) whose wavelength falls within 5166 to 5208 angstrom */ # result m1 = 9.73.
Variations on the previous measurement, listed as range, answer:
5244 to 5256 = 14.5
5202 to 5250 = 12.4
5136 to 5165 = 11.4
